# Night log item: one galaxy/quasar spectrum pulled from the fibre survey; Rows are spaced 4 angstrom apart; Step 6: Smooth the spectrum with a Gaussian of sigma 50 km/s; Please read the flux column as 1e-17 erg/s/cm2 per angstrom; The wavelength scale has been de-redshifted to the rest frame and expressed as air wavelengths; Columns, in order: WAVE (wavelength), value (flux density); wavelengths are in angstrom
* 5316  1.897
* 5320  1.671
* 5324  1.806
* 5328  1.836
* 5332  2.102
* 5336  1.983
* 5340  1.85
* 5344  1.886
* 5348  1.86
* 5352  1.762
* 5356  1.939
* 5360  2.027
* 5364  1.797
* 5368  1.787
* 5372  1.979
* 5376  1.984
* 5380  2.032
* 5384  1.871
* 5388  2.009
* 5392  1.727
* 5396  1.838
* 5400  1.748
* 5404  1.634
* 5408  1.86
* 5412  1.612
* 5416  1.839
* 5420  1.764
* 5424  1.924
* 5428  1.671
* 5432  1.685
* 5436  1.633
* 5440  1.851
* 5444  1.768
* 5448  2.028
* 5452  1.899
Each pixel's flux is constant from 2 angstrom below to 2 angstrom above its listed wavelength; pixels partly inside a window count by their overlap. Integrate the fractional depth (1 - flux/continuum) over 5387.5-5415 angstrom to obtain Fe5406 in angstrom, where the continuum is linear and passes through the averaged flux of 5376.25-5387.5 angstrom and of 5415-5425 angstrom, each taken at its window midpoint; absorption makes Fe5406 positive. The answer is 1.9 angstrom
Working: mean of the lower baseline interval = 1.96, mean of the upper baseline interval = 1.83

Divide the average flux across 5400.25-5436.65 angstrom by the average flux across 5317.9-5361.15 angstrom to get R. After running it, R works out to 0.93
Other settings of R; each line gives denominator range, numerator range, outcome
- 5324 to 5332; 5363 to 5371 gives 0.96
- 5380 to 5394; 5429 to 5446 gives 0.91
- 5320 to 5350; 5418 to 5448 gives 0.94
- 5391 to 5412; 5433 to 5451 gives 1.04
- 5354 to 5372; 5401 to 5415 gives 0.90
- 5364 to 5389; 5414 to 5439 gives 0.91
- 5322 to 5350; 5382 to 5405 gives 0.95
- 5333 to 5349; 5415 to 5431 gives 0.94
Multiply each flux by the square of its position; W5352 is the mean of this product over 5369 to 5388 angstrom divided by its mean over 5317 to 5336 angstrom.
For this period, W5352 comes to 1.1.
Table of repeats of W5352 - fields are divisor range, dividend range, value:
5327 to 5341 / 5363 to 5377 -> 0.98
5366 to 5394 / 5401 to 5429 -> 0.93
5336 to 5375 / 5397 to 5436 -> 0.95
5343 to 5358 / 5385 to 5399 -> 1.01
